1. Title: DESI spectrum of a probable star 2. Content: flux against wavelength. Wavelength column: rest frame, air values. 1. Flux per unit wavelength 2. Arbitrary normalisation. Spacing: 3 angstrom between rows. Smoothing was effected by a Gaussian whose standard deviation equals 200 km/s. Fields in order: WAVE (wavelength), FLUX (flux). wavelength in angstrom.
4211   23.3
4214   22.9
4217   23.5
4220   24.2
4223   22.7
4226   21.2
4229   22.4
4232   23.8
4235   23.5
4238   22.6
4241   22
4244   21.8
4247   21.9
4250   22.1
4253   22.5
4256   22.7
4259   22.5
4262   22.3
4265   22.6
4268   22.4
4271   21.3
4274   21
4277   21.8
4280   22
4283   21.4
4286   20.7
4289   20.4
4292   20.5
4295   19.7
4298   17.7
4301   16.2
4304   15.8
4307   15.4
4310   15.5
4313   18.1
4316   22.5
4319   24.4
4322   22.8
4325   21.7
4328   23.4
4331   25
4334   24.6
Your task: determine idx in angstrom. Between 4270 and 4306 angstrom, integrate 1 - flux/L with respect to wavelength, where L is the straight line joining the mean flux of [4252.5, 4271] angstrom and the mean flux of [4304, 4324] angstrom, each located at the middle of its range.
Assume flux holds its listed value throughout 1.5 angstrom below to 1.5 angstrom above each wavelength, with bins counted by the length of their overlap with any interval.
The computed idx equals 2.1 angstrom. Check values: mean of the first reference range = 22.4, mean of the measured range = 19.8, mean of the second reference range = 19.5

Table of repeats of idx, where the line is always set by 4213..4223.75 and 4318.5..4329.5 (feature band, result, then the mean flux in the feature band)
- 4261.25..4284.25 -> 1.3 angstrom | 21.8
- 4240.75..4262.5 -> 1.0 angstrom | 22.2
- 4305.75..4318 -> 2.6 angstrom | 18.2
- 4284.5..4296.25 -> 1.4 angstrom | 20.3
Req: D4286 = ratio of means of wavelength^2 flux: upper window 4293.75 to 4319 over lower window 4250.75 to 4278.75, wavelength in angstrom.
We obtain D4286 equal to 0.8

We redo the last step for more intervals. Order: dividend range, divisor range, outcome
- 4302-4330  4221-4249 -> 0.92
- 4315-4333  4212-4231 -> 1.07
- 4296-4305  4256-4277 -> 0.77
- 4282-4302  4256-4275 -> 0.90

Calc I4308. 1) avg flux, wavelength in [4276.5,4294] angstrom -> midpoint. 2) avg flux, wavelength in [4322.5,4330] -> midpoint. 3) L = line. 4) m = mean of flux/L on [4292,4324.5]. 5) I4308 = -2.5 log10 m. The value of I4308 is 0.162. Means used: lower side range 21.1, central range 19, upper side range 22.7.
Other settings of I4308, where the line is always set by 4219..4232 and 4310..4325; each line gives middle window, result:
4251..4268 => -0.02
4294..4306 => 0.25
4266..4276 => 0.02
